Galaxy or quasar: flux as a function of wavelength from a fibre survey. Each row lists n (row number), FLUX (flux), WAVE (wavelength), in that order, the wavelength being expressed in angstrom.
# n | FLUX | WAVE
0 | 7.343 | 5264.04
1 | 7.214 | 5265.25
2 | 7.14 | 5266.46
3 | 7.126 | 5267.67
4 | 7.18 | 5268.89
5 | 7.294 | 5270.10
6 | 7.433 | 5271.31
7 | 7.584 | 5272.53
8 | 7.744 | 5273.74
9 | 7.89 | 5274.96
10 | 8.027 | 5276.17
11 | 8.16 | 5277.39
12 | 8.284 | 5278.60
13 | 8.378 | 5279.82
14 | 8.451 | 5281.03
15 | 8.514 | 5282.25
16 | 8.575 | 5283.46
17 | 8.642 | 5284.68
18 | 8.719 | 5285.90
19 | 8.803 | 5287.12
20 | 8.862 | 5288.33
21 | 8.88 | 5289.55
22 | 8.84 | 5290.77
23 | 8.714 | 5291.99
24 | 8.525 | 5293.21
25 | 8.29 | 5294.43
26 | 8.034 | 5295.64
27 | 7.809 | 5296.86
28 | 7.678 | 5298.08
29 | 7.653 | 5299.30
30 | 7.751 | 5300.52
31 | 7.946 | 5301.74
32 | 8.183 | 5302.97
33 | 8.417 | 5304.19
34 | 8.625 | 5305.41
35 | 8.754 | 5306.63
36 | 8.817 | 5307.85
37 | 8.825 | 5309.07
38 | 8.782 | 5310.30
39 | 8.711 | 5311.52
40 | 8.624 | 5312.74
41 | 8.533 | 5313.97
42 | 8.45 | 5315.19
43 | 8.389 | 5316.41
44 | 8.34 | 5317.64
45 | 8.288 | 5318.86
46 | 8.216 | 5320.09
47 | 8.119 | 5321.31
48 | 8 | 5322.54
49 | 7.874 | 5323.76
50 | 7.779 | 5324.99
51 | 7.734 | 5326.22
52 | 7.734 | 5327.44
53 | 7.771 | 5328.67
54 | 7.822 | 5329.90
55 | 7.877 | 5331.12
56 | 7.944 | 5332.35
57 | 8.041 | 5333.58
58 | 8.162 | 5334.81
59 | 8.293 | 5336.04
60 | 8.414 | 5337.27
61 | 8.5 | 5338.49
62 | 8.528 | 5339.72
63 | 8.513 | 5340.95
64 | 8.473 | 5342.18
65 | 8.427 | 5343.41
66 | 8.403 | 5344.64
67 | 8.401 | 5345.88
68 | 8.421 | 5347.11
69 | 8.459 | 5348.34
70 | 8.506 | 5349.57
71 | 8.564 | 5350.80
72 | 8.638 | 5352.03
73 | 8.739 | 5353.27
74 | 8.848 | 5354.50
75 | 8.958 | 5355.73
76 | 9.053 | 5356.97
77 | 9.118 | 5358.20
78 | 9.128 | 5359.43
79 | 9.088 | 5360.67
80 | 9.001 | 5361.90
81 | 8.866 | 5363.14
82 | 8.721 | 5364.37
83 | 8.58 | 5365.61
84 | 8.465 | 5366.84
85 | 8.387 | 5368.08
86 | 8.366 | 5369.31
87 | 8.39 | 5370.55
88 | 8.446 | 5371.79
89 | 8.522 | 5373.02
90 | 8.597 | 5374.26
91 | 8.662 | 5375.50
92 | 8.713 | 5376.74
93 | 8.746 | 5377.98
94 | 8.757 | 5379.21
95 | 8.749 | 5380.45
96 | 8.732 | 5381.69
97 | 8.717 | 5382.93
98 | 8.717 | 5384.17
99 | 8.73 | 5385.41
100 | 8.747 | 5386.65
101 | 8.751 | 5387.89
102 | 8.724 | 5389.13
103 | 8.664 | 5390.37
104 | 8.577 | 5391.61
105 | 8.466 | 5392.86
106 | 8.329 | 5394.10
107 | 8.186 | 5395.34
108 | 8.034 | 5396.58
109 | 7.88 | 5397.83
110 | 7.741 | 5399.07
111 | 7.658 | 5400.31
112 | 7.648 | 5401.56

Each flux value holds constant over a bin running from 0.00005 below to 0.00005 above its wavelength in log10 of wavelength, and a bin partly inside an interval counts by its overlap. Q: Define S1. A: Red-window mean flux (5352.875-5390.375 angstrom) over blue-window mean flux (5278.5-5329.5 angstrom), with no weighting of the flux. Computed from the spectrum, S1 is 1.05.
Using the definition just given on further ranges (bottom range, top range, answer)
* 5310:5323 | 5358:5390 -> 1.04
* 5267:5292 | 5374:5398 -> 1.05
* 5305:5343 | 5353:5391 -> 1.05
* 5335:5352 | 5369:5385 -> 1.02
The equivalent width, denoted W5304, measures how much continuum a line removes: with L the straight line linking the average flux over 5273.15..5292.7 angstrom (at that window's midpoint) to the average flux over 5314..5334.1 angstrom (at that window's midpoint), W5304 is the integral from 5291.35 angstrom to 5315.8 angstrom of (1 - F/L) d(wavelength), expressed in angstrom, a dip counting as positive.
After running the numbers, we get -0.3 angstrom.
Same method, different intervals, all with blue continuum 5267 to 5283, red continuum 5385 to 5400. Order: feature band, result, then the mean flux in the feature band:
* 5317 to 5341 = 0.0 angstrom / 8.09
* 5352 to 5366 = -1.2 angstrom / 8.91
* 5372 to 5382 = -0.4 angstrom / 8.68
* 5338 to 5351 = -0.5 angstrom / 8.47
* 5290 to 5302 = -0.3 angstrom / 8.14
